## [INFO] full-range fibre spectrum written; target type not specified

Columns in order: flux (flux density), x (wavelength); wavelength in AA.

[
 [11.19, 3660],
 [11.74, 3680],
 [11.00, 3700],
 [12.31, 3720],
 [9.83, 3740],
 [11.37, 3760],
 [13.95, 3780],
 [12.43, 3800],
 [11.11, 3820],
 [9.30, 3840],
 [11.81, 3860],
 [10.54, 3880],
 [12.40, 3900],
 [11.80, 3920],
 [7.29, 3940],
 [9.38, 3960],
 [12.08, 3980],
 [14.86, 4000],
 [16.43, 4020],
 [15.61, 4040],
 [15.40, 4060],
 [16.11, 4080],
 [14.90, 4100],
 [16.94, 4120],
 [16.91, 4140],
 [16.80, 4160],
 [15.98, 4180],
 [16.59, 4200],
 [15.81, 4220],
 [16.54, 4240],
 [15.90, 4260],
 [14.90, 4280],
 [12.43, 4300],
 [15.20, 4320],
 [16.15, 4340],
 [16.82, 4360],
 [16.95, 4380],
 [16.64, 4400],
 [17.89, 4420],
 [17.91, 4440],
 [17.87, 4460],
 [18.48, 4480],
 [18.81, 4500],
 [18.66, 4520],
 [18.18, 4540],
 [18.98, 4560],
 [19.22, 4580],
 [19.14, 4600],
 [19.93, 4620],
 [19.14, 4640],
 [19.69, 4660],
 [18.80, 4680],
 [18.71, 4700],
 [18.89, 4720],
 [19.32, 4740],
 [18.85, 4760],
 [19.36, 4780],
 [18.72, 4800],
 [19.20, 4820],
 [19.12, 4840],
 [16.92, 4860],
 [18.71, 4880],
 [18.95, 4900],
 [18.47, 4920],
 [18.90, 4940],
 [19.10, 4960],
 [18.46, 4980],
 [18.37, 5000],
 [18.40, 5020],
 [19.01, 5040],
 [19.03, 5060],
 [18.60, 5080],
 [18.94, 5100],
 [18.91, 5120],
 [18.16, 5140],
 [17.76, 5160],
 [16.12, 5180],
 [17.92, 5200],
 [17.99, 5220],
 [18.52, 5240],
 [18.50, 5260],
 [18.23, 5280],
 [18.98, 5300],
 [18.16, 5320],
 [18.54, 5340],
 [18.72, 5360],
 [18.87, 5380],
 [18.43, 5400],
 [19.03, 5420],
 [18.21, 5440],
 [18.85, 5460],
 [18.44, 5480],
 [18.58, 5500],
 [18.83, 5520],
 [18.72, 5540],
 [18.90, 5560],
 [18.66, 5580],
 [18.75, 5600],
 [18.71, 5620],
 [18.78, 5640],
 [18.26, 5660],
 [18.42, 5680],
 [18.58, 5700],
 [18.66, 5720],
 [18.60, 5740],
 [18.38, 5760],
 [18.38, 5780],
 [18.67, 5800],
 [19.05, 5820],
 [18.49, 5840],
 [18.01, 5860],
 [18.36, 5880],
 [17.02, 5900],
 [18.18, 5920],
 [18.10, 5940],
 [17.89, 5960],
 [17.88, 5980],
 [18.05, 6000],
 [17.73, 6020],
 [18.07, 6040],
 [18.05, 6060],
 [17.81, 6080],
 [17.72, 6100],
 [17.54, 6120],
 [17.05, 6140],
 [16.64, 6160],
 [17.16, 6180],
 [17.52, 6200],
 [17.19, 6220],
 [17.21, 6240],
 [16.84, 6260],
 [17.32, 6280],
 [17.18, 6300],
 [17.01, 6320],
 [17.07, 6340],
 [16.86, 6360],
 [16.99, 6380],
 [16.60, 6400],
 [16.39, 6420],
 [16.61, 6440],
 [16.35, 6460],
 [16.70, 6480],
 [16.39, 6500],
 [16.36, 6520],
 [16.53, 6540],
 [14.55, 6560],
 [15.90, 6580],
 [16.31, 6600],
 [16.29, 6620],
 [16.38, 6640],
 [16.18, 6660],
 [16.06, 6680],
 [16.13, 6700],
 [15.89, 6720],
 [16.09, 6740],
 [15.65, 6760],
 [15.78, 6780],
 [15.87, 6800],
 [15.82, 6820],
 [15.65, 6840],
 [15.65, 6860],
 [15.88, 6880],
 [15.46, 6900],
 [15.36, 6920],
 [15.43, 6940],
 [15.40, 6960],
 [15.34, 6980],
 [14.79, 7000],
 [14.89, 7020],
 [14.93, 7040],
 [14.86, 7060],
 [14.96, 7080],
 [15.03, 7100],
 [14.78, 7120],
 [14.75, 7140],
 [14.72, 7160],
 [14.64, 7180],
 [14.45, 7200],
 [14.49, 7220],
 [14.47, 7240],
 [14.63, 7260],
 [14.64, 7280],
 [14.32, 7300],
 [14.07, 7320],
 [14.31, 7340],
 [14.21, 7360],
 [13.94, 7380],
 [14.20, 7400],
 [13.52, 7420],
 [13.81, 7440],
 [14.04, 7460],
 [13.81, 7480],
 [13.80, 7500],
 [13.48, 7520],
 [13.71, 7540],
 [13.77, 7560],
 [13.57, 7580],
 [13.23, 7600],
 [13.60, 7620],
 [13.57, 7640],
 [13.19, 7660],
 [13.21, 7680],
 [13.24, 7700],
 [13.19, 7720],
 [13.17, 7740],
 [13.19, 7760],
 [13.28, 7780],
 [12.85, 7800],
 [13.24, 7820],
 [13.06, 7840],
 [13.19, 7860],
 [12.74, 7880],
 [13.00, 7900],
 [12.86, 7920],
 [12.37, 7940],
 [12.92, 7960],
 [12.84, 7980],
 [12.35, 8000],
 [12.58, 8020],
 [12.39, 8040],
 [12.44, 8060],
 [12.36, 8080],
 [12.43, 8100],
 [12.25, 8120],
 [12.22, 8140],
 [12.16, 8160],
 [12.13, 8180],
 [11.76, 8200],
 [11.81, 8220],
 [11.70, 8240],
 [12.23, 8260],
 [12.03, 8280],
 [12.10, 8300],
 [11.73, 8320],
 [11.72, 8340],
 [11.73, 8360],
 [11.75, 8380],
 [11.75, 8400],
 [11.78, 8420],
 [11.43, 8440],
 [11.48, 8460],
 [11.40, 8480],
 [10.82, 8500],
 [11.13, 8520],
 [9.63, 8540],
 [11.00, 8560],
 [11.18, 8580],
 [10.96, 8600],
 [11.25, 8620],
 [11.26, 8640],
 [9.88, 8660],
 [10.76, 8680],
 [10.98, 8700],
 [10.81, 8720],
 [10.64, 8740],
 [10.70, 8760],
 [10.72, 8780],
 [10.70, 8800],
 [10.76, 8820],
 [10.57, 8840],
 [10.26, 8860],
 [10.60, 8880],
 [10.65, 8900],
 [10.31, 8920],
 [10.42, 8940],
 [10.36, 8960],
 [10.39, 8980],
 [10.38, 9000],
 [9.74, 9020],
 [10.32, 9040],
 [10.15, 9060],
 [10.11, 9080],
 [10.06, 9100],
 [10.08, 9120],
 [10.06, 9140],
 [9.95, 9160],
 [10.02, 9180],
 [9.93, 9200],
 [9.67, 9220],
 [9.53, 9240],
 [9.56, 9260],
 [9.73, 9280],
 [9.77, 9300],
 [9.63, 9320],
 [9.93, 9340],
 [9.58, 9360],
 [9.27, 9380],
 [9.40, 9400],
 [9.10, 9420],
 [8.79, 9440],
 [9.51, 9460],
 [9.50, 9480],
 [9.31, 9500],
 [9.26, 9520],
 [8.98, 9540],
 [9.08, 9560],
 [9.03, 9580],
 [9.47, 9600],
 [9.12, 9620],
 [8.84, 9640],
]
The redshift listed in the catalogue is 0.000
